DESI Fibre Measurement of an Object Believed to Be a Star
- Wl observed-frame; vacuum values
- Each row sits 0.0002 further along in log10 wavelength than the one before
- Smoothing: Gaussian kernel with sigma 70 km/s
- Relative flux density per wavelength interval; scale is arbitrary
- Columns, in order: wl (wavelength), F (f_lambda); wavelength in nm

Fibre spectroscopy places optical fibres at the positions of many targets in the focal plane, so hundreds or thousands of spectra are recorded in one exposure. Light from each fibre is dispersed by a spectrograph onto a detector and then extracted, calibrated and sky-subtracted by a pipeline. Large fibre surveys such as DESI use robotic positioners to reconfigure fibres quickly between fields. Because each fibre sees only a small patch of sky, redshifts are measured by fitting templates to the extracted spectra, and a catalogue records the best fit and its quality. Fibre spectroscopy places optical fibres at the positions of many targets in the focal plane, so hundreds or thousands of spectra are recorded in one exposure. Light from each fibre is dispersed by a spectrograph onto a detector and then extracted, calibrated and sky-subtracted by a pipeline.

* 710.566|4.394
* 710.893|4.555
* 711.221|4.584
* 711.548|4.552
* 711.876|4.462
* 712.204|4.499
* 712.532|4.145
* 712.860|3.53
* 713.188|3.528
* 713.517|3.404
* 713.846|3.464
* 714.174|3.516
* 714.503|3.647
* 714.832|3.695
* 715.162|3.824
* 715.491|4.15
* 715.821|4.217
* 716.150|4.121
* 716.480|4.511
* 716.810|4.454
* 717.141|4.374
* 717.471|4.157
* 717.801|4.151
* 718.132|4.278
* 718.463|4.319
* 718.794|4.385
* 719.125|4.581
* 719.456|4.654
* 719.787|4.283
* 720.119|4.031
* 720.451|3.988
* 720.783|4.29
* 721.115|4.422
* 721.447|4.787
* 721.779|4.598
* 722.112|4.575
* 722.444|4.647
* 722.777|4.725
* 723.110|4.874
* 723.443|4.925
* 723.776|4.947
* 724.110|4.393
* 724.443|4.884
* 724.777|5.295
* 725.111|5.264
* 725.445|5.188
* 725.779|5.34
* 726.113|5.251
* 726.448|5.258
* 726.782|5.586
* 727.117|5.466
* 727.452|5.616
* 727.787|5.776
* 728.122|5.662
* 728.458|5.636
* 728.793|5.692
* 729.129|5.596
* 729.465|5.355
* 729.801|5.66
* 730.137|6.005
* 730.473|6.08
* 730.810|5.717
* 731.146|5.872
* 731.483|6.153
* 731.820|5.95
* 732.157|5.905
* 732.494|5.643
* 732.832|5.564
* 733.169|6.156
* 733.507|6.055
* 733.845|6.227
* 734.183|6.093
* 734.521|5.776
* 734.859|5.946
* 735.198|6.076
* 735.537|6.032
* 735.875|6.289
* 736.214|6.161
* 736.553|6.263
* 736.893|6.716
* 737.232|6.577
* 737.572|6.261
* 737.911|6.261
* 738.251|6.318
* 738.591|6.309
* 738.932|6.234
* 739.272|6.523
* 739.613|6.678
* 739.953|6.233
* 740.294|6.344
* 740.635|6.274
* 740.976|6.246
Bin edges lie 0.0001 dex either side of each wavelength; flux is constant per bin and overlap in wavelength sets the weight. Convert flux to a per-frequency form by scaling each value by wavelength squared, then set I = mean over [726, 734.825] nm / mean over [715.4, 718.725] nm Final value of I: 1.40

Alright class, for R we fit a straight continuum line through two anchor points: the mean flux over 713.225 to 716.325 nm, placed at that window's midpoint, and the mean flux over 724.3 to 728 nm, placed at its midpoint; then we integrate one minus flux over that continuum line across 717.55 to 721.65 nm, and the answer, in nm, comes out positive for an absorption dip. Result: 0.09 nm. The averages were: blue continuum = 3.77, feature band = 4.35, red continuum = 5.36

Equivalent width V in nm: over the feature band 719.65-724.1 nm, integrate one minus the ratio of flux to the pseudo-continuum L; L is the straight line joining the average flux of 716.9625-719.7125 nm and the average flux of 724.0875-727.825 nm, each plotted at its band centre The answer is 0.24 nm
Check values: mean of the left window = 4.36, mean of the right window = 5.29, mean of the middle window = 4.54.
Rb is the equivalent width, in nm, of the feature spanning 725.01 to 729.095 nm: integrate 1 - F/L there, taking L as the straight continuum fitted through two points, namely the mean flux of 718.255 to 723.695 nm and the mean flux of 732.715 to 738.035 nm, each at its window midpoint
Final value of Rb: -0.22 nm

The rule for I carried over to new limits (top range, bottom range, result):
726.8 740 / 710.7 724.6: 1.46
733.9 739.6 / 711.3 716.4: 1.69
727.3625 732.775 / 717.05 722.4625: 1.36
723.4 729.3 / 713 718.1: 1.39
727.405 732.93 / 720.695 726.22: 1.21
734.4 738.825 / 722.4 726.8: 1.28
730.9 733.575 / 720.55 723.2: 1.32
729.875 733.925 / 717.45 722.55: 1.40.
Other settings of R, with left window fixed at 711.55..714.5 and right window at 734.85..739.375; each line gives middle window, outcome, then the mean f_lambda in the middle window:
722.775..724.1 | 0.020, 4.83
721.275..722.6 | 0.028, 4.65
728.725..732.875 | -0.105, 5.79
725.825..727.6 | -0.064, 5.43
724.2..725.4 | -0.014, 5.1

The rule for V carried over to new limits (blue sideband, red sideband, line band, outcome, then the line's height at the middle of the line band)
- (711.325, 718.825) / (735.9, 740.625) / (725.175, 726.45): -0.033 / 5.13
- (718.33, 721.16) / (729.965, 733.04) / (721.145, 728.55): -0.150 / 5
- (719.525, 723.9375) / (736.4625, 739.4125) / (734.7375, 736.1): 0.002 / 6.1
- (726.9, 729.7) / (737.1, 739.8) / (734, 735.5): 0.030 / 6.1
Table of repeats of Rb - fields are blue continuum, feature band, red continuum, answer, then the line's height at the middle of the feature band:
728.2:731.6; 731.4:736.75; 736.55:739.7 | 0.07 nm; 6.1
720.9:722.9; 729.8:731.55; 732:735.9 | -0.10 nm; 5.6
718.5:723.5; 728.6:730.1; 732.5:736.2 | -0.05 nm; 5.45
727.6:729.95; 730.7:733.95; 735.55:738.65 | 0.00 nm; 5.93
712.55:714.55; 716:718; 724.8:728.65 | -0.12 nm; 4.05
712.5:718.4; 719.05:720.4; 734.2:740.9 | 0.02 nm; 4.4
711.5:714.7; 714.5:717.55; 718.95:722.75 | -0.05 nm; 4.08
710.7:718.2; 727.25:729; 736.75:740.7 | -0.09 nm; 5.38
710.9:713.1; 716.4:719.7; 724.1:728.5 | 0.25 nm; 4.74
